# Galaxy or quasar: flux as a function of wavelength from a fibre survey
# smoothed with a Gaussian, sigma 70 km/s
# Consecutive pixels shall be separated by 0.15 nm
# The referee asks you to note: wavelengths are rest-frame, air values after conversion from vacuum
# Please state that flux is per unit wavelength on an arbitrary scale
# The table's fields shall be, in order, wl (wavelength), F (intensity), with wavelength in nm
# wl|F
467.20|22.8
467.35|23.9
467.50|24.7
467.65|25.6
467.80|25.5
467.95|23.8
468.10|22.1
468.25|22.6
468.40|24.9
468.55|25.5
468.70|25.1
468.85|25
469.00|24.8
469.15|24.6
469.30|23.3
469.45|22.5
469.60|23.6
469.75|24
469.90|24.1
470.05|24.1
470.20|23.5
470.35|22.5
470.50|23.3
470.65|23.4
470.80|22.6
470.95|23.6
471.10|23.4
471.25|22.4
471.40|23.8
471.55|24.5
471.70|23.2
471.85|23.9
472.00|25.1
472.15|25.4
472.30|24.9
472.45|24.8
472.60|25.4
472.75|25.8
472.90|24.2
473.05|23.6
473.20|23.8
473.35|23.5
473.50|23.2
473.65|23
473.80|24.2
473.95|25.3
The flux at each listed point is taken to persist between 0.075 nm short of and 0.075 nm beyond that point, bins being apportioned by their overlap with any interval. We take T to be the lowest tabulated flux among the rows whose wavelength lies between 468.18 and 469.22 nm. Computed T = 22.6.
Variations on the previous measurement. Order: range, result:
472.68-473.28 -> 23.6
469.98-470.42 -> 22.5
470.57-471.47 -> 22.4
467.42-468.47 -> 22.1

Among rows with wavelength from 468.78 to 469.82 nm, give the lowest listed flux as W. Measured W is 22.5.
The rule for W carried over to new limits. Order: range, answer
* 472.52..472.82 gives 25.4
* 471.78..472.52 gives 23.9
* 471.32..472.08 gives 23.2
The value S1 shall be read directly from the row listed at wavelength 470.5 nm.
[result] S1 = 23.3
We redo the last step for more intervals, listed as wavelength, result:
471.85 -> 23.9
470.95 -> 23.6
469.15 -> 24.6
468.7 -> 25.1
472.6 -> 25.4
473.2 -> 23.8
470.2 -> 23.5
